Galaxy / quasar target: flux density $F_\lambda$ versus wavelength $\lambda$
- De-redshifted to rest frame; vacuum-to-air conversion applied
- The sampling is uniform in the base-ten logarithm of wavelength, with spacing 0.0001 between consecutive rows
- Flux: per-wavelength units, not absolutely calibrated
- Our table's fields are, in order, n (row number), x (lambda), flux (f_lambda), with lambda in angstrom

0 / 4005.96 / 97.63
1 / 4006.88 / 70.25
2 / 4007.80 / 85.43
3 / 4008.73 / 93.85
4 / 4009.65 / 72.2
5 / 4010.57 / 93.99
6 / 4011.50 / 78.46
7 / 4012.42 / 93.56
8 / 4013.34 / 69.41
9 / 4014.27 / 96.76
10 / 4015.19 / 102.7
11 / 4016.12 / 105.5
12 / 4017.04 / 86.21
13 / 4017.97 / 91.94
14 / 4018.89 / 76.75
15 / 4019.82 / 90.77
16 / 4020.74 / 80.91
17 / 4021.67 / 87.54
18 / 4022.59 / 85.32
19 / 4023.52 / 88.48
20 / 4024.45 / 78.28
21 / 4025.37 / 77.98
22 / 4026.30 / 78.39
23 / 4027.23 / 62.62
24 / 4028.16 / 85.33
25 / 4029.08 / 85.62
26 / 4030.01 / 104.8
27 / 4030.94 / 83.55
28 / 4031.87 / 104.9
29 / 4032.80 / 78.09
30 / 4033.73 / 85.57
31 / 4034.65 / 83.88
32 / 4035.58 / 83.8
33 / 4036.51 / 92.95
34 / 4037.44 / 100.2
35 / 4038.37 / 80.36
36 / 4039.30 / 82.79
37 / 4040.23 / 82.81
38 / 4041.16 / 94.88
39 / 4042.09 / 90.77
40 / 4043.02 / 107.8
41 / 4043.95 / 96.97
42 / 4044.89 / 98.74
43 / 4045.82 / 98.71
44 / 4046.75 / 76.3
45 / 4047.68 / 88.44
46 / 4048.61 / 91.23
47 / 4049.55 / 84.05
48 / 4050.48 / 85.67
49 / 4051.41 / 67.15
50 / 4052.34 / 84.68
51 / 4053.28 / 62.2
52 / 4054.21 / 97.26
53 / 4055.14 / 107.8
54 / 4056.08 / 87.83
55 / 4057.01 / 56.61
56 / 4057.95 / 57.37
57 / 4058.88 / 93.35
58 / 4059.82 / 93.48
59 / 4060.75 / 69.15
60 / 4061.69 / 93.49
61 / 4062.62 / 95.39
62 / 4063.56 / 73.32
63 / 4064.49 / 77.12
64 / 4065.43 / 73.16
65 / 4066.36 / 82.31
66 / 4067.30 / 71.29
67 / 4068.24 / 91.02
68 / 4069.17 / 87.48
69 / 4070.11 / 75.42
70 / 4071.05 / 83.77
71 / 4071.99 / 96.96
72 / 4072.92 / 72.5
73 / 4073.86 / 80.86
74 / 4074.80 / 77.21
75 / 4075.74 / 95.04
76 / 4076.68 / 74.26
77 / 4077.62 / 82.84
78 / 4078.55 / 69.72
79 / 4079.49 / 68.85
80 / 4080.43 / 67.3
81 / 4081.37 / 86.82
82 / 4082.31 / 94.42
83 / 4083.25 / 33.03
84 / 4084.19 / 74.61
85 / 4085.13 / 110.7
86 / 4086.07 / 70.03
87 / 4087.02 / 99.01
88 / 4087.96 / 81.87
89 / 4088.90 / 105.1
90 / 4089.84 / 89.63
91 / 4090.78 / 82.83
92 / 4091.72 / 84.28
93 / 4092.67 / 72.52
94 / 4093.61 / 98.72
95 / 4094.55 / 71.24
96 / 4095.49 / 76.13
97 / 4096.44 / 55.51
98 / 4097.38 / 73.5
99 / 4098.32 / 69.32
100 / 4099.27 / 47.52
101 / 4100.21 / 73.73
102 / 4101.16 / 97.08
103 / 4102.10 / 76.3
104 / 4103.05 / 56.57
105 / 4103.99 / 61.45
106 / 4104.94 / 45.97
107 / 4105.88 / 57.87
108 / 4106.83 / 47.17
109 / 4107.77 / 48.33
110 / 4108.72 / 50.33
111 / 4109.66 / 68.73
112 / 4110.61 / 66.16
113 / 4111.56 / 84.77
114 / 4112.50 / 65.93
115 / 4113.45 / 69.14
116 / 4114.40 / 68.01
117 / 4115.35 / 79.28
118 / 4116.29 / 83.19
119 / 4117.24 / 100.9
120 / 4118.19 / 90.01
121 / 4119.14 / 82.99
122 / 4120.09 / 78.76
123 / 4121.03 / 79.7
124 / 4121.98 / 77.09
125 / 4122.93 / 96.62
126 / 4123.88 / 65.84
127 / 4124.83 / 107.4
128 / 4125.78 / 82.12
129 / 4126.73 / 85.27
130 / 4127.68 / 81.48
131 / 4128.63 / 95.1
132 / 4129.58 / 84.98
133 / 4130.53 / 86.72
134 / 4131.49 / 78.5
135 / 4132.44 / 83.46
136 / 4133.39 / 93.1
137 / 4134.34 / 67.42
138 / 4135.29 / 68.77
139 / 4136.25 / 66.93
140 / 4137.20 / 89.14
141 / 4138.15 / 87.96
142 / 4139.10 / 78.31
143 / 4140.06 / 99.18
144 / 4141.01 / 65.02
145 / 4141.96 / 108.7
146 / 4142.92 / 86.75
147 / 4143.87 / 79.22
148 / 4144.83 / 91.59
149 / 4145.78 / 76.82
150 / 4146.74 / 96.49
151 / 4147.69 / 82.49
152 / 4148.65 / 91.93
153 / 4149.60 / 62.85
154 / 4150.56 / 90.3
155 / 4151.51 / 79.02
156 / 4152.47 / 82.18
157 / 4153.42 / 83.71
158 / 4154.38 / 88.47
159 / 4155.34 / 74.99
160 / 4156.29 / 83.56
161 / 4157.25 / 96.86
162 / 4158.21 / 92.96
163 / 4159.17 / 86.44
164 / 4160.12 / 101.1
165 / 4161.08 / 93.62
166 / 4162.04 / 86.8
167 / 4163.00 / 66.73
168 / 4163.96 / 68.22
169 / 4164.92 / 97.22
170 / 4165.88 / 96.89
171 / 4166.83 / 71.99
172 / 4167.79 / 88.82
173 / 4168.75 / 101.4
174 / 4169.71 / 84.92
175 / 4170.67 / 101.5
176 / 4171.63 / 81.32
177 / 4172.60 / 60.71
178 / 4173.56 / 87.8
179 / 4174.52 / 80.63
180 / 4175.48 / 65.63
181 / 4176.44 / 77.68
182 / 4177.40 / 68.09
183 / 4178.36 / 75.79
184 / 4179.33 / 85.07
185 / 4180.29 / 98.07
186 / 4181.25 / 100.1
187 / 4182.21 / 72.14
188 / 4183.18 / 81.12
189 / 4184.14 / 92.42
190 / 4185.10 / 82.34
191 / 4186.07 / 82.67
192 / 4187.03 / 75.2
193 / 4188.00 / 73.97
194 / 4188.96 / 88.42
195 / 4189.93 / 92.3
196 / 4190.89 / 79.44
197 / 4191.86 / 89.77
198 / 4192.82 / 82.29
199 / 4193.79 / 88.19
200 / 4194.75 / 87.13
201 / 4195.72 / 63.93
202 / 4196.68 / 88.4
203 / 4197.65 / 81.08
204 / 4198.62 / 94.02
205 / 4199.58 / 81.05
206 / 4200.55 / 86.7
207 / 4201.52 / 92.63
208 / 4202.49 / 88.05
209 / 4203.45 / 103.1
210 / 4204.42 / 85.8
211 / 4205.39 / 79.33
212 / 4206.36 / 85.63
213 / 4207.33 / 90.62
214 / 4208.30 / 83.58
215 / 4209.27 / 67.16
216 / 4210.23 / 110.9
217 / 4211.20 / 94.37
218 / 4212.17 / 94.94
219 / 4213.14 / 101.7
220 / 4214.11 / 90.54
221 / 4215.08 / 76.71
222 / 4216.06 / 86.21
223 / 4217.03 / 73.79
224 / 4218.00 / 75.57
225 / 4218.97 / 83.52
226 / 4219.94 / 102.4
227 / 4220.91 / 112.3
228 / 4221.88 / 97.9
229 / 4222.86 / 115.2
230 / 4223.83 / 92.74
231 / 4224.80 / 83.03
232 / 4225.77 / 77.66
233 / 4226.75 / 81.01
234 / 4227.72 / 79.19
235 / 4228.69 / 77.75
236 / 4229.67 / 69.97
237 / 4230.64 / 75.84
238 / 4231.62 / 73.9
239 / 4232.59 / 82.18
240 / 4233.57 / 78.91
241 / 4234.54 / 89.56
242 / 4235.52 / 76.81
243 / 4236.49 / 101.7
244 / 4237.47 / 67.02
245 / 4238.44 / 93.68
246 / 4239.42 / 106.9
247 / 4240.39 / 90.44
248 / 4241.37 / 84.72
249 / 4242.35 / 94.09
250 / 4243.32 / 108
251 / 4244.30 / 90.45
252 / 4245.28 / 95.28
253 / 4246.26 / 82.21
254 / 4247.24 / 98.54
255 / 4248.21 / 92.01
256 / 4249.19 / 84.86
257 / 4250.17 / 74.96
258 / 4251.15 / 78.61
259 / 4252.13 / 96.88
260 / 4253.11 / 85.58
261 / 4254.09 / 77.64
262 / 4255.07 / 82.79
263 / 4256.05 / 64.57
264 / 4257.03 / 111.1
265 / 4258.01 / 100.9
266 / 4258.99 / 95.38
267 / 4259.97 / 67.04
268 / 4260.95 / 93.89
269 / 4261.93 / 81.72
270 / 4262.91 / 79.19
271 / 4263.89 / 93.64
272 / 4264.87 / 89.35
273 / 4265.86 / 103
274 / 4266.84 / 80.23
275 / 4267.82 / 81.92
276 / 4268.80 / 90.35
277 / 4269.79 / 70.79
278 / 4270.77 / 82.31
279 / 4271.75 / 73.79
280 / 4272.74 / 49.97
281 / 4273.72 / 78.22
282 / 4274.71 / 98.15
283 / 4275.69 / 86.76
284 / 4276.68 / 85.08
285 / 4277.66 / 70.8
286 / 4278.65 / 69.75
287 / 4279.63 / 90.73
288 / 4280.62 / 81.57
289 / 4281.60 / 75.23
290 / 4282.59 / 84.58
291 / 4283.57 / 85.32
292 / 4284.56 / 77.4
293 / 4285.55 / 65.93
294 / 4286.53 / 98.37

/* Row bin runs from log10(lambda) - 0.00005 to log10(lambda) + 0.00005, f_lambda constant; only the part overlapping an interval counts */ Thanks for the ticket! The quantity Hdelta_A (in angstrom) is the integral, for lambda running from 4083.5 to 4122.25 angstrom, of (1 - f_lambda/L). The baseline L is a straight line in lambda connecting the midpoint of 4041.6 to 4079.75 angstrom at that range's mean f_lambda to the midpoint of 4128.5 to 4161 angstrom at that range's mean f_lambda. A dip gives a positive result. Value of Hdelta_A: 4.3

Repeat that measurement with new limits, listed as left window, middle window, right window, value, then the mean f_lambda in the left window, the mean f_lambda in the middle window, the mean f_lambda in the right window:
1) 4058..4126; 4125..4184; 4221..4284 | -2.67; 77.4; 84.1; 85.4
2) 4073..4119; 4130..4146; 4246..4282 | -1.23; 74.7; 82.9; 83.8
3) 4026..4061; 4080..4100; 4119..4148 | 1.59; 86.1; 78.2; 84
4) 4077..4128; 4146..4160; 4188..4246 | -0.78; 75.8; 85.4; 87.4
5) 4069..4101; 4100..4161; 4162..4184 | 0.71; 79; 80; 82.6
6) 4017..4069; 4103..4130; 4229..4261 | 3.44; 85.1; 74.8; 86.7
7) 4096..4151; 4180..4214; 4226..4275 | -2.07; 77.4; 86.8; 85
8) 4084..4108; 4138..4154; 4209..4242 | -1.10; 74.3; 84.8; 87.4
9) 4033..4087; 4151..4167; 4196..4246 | 0.11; 83.3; 85.7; 88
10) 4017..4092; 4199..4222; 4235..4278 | -0.94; 84.1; 89.3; 86.2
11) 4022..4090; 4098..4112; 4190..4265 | 3.56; 84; 63.3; 87.2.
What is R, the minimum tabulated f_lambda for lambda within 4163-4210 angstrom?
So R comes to 60.71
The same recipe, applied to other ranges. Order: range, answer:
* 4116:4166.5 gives 62.85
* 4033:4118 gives 33.03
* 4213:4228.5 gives 73.79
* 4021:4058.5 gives 56.61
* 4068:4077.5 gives 72.5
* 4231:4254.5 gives 67.02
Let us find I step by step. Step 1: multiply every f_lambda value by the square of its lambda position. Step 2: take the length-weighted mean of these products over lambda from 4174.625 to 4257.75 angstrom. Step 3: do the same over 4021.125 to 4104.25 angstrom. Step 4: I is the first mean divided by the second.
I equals 1.13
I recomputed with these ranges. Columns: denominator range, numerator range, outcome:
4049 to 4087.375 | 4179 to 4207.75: 1.13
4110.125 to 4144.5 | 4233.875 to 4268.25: 1.14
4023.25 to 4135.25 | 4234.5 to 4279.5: 1.16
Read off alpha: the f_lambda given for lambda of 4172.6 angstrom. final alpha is 60.71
